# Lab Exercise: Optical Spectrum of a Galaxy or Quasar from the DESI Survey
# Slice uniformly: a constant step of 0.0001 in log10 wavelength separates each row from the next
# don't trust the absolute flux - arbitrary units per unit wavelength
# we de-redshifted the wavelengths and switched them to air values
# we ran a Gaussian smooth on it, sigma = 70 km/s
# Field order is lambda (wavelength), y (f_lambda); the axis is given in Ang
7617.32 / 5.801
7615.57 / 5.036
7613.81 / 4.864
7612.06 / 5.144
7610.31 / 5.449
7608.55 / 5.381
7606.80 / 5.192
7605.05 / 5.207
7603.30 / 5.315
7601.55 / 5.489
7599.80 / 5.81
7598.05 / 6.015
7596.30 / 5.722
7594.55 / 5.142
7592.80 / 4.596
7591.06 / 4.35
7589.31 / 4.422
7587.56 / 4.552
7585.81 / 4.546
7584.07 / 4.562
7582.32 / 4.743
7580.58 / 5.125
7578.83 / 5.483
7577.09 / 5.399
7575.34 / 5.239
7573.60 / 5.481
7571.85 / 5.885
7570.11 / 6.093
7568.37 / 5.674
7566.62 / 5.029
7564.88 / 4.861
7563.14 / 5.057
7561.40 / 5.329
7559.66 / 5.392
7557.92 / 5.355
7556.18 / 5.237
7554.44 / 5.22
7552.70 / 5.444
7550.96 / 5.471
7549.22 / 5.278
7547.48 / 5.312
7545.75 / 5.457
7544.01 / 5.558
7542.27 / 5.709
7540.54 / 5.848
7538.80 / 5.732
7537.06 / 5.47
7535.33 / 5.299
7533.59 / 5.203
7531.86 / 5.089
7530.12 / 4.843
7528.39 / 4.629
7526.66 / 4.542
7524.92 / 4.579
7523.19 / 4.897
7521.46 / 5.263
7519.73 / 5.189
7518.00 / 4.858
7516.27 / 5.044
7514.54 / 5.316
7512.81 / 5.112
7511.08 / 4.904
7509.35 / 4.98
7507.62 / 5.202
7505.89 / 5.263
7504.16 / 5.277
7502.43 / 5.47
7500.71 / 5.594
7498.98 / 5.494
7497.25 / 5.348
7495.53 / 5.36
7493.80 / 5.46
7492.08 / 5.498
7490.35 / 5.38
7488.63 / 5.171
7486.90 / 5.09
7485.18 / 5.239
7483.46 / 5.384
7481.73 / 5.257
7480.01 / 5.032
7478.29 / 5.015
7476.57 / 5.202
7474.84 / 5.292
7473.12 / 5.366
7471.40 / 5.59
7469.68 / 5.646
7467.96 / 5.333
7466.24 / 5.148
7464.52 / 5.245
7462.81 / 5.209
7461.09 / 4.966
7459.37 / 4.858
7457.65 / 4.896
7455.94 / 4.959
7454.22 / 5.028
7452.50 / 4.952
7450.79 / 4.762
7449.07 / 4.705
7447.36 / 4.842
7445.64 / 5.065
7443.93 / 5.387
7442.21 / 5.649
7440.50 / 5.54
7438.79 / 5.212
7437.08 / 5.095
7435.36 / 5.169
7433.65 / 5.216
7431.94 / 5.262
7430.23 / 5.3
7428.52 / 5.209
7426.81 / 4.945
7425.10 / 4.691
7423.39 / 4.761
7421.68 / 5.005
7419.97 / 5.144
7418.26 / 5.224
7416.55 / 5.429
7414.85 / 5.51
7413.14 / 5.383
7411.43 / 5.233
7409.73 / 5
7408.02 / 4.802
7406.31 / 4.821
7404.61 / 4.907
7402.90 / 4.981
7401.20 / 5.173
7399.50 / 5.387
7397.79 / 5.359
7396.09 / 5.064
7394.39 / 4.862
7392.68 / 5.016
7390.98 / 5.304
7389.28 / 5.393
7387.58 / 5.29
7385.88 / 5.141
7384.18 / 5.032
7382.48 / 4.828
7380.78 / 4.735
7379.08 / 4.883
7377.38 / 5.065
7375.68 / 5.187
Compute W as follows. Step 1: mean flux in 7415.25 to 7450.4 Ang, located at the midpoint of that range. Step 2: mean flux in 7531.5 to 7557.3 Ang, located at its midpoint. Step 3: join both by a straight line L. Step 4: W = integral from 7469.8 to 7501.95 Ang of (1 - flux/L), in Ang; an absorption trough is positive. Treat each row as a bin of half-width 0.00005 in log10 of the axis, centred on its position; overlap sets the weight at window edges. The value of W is -0.3 Ang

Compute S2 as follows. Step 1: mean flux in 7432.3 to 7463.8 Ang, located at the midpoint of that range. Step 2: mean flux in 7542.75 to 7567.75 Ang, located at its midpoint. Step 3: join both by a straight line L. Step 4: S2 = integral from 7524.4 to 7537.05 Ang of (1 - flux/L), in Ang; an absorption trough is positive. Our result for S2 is 0.8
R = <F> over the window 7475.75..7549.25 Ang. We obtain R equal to 5.23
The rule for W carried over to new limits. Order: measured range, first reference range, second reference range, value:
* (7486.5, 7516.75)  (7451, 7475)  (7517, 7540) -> -1.1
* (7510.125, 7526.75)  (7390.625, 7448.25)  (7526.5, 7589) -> 0.7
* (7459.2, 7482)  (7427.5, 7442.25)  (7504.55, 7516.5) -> -0.1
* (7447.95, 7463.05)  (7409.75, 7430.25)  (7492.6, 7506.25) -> 1.0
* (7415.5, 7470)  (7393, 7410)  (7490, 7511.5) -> 0.4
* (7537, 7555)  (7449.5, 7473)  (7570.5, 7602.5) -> -1.3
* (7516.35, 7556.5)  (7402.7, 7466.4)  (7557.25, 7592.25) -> -0.8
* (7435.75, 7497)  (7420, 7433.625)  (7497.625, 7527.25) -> -1.4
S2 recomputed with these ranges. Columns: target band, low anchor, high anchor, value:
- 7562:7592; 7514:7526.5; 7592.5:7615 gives 0.8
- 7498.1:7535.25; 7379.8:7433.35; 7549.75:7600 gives 0.6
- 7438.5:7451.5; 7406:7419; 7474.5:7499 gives 0.2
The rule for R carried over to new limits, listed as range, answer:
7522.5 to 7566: 5.23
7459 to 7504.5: 5.3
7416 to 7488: 5.15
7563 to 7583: 5.36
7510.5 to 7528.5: 4.95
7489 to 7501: 5.43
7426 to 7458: 5.12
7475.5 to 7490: 5.18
